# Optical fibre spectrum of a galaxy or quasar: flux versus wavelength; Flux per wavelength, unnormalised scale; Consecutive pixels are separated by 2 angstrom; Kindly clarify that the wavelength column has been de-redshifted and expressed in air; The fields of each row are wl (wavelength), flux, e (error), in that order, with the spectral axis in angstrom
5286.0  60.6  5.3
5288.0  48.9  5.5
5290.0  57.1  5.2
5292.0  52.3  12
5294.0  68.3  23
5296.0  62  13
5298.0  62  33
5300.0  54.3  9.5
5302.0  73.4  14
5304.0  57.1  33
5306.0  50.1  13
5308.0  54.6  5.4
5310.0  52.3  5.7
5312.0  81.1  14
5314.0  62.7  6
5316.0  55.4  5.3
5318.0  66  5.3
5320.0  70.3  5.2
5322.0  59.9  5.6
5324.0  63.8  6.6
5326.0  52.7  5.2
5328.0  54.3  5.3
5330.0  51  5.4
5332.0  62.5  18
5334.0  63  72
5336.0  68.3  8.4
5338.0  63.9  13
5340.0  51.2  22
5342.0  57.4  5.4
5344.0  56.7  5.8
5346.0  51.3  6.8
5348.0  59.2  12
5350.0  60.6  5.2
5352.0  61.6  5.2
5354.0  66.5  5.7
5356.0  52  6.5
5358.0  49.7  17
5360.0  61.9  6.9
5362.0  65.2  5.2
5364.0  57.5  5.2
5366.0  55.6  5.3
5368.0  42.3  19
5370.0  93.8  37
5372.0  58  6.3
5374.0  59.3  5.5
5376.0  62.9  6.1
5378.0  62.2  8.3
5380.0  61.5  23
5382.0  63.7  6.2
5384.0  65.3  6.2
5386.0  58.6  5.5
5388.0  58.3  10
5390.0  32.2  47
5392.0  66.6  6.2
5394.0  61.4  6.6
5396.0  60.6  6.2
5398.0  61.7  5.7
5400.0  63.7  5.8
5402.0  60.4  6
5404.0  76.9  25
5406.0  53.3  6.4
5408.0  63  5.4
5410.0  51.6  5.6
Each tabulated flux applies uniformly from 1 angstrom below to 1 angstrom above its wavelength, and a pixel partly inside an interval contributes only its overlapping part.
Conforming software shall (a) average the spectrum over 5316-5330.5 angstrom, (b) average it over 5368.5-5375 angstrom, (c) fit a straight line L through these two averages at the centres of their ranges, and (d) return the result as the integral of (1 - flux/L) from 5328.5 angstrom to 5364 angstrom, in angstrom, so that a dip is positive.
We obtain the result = 2.7 angstrom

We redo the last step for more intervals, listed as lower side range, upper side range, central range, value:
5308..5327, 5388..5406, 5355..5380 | 0.3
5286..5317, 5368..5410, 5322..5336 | 0.3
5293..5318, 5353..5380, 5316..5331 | 0.4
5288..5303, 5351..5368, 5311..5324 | -1.3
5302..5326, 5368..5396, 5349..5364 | 0.4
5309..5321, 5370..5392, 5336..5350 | 1.1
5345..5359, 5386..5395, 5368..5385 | -2.6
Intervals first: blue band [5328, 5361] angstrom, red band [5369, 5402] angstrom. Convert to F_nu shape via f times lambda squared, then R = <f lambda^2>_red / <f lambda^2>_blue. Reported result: 1.1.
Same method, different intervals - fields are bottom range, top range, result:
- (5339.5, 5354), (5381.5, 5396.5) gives 1.02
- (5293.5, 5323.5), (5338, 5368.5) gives 0.94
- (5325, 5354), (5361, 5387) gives 1.08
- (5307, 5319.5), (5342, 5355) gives 0.96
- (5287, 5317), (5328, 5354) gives 1.01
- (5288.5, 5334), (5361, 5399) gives 1.03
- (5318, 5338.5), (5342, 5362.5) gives 0.96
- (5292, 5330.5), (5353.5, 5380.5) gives 1.02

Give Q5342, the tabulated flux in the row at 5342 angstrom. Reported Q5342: 57.4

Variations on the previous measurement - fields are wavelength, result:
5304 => 57.1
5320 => 70.3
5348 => 59.2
